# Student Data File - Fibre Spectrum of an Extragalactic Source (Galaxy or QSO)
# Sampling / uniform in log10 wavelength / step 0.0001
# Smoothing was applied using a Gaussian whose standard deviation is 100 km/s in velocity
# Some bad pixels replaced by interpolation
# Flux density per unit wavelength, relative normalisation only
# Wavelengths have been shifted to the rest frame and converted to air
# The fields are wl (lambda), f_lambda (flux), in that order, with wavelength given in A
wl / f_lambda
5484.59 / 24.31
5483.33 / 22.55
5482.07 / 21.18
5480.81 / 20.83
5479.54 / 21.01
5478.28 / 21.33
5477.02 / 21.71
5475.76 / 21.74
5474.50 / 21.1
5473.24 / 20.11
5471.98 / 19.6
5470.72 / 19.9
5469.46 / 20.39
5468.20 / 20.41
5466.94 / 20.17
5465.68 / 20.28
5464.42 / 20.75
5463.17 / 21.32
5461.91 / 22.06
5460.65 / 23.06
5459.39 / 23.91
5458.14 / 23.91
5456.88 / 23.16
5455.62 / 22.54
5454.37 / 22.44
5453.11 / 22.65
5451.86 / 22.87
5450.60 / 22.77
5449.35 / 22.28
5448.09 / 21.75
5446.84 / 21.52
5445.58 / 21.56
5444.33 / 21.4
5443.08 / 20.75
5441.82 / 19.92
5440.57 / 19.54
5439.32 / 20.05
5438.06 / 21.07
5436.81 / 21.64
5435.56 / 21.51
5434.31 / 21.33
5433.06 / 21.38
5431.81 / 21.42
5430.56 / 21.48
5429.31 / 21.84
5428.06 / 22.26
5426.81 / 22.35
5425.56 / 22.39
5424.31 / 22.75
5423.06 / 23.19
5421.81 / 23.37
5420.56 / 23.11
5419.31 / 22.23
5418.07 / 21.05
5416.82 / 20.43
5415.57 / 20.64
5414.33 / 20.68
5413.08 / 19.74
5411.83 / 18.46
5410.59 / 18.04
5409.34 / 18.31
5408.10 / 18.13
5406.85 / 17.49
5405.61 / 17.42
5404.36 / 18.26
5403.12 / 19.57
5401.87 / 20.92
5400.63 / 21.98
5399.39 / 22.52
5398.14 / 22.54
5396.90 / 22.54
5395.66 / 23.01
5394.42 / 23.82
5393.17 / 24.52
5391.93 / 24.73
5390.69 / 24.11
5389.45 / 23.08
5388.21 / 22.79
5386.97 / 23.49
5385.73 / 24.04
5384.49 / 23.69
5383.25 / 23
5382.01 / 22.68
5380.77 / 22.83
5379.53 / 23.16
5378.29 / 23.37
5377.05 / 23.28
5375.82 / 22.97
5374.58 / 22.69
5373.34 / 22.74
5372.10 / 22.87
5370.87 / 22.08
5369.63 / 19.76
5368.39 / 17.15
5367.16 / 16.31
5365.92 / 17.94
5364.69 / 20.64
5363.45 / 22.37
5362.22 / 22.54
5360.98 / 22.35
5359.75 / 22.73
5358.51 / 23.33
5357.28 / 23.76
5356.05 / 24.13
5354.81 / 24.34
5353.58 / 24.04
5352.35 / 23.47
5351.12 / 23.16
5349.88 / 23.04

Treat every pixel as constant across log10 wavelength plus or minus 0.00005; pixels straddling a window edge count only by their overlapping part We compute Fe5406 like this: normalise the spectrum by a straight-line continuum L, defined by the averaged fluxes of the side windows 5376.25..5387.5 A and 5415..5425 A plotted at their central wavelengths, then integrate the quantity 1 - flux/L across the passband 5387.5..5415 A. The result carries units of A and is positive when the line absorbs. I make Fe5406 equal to 2.0 A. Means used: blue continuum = 23.3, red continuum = 22.1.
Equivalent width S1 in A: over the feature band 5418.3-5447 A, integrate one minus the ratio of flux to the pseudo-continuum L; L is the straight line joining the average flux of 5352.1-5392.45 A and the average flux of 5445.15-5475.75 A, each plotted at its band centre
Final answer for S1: 0.4 A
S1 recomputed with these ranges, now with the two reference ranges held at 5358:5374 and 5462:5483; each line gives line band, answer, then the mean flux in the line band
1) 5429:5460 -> -1.4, 21.8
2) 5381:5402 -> -2.3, 23.2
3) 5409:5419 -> 0.5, 19.8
